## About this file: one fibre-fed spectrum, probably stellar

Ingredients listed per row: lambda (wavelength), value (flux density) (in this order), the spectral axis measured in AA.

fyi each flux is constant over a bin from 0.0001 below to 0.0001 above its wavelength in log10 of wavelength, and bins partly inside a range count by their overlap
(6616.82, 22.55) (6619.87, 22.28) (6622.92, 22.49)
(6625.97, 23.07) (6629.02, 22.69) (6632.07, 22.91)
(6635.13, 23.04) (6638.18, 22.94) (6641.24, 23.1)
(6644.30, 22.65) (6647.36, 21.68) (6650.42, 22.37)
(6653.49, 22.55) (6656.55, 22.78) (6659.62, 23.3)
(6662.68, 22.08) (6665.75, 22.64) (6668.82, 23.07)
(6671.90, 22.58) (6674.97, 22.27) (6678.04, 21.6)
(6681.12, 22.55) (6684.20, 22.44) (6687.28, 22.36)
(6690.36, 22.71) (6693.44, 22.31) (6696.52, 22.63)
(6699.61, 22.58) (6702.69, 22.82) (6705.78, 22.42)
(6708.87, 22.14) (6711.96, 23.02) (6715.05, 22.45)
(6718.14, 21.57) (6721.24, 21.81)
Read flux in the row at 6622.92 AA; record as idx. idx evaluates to 22.49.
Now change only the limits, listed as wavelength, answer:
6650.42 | 22.37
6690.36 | 22.71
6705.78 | 22.42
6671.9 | 22.58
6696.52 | 22.63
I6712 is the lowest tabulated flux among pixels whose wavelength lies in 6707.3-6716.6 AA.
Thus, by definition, 22.14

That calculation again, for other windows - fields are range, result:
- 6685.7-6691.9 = 22.36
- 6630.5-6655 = 21.68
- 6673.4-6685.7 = 21.6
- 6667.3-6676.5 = 22.27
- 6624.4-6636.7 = 22.69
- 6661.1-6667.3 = 22.08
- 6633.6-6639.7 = 22.94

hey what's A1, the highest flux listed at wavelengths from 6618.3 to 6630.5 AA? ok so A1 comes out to 23.07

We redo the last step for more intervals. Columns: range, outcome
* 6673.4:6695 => 22.71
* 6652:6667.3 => 23.3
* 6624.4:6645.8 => 23.1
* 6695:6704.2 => 22.82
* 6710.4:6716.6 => 23.02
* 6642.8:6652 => 22.65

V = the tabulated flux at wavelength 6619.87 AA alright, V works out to 22.28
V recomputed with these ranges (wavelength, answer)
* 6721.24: 21.81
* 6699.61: 22.58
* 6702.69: 22.82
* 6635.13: 23.04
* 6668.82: 23.07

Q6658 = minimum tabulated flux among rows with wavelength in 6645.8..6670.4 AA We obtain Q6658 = 21.68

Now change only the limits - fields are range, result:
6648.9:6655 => 22.37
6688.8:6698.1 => 22.31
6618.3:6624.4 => 22.28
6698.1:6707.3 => 22.42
